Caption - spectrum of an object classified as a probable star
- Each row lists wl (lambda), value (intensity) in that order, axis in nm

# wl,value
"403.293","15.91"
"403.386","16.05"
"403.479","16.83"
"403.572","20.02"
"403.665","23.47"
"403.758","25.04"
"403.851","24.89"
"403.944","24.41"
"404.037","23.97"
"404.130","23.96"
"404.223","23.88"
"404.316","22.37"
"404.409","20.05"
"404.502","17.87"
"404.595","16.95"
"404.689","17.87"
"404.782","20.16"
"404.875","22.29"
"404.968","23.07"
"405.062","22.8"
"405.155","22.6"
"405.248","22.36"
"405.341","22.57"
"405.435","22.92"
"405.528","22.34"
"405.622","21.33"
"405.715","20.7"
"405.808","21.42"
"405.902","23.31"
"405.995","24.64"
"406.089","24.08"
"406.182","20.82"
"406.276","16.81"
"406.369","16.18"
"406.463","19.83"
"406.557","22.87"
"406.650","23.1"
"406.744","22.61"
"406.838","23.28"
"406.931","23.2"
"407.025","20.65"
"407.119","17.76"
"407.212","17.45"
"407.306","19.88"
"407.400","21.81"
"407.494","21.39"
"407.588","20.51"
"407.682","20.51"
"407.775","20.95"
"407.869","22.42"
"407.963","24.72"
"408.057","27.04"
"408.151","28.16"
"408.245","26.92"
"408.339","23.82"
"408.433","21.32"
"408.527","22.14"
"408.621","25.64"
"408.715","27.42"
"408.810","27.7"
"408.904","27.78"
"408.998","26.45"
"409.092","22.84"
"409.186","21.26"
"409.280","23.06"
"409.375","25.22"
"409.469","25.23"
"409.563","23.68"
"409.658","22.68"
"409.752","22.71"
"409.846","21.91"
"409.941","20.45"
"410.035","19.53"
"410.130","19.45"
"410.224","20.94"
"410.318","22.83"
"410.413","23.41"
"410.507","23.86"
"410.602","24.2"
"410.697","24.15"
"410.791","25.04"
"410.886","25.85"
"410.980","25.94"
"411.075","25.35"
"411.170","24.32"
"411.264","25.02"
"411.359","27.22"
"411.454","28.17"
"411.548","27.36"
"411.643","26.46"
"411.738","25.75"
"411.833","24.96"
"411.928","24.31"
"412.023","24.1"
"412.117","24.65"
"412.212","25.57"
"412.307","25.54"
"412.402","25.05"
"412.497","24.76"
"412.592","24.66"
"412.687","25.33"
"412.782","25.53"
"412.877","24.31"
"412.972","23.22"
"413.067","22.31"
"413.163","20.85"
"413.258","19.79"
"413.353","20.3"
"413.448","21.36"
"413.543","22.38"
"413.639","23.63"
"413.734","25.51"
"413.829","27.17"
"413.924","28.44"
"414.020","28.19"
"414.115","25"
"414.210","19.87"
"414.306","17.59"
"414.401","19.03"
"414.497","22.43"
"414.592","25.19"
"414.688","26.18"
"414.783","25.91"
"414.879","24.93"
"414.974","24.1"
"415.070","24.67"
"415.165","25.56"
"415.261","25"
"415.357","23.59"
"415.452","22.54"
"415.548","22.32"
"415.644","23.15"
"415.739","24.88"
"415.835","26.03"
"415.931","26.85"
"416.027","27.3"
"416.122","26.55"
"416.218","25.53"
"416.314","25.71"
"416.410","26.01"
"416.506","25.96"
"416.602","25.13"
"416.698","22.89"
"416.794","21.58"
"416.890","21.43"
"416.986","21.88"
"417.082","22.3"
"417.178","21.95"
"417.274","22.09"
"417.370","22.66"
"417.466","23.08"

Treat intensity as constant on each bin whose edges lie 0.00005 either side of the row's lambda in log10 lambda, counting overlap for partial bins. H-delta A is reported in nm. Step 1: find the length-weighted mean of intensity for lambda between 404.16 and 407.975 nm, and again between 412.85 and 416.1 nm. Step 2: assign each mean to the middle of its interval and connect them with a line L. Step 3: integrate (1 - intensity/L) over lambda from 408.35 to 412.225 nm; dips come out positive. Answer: -0.30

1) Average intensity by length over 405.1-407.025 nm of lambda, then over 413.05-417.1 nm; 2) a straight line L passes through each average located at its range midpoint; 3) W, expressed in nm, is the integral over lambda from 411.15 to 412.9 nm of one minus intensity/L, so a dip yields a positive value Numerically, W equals -0.17 nm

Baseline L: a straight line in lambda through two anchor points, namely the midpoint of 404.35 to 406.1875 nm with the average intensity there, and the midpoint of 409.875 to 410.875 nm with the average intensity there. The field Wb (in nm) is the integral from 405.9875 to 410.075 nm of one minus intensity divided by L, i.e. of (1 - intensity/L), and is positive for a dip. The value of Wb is -0.12 nm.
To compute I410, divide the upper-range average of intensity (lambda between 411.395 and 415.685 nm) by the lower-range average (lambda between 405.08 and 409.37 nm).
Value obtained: 1.1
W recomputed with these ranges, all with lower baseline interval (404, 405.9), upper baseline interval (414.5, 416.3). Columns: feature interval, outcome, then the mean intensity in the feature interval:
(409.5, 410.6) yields 0.05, 22.1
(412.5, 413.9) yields 0.05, 23.4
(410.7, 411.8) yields -0.11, 26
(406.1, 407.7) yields 0.12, 20.6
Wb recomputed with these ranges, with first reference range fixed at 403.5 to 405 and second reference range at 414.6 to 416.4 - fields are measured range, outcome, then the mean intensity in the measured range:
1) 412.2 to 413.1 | -0.01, 24.6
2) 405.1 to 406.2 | -0.01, 22.5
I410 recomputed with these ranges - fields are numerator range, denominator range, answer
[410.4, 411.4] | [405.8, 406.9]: 1.16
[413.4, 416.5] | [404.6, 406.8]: 1.14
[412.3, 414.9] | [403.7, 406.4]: 1.09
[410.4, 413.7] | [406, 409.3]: 1.08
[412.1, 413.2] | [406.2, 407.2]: 1.18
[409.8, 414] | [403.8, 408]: 1.12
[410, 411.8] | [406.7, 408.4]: 1.09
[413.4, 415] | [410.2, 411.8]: 0.95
